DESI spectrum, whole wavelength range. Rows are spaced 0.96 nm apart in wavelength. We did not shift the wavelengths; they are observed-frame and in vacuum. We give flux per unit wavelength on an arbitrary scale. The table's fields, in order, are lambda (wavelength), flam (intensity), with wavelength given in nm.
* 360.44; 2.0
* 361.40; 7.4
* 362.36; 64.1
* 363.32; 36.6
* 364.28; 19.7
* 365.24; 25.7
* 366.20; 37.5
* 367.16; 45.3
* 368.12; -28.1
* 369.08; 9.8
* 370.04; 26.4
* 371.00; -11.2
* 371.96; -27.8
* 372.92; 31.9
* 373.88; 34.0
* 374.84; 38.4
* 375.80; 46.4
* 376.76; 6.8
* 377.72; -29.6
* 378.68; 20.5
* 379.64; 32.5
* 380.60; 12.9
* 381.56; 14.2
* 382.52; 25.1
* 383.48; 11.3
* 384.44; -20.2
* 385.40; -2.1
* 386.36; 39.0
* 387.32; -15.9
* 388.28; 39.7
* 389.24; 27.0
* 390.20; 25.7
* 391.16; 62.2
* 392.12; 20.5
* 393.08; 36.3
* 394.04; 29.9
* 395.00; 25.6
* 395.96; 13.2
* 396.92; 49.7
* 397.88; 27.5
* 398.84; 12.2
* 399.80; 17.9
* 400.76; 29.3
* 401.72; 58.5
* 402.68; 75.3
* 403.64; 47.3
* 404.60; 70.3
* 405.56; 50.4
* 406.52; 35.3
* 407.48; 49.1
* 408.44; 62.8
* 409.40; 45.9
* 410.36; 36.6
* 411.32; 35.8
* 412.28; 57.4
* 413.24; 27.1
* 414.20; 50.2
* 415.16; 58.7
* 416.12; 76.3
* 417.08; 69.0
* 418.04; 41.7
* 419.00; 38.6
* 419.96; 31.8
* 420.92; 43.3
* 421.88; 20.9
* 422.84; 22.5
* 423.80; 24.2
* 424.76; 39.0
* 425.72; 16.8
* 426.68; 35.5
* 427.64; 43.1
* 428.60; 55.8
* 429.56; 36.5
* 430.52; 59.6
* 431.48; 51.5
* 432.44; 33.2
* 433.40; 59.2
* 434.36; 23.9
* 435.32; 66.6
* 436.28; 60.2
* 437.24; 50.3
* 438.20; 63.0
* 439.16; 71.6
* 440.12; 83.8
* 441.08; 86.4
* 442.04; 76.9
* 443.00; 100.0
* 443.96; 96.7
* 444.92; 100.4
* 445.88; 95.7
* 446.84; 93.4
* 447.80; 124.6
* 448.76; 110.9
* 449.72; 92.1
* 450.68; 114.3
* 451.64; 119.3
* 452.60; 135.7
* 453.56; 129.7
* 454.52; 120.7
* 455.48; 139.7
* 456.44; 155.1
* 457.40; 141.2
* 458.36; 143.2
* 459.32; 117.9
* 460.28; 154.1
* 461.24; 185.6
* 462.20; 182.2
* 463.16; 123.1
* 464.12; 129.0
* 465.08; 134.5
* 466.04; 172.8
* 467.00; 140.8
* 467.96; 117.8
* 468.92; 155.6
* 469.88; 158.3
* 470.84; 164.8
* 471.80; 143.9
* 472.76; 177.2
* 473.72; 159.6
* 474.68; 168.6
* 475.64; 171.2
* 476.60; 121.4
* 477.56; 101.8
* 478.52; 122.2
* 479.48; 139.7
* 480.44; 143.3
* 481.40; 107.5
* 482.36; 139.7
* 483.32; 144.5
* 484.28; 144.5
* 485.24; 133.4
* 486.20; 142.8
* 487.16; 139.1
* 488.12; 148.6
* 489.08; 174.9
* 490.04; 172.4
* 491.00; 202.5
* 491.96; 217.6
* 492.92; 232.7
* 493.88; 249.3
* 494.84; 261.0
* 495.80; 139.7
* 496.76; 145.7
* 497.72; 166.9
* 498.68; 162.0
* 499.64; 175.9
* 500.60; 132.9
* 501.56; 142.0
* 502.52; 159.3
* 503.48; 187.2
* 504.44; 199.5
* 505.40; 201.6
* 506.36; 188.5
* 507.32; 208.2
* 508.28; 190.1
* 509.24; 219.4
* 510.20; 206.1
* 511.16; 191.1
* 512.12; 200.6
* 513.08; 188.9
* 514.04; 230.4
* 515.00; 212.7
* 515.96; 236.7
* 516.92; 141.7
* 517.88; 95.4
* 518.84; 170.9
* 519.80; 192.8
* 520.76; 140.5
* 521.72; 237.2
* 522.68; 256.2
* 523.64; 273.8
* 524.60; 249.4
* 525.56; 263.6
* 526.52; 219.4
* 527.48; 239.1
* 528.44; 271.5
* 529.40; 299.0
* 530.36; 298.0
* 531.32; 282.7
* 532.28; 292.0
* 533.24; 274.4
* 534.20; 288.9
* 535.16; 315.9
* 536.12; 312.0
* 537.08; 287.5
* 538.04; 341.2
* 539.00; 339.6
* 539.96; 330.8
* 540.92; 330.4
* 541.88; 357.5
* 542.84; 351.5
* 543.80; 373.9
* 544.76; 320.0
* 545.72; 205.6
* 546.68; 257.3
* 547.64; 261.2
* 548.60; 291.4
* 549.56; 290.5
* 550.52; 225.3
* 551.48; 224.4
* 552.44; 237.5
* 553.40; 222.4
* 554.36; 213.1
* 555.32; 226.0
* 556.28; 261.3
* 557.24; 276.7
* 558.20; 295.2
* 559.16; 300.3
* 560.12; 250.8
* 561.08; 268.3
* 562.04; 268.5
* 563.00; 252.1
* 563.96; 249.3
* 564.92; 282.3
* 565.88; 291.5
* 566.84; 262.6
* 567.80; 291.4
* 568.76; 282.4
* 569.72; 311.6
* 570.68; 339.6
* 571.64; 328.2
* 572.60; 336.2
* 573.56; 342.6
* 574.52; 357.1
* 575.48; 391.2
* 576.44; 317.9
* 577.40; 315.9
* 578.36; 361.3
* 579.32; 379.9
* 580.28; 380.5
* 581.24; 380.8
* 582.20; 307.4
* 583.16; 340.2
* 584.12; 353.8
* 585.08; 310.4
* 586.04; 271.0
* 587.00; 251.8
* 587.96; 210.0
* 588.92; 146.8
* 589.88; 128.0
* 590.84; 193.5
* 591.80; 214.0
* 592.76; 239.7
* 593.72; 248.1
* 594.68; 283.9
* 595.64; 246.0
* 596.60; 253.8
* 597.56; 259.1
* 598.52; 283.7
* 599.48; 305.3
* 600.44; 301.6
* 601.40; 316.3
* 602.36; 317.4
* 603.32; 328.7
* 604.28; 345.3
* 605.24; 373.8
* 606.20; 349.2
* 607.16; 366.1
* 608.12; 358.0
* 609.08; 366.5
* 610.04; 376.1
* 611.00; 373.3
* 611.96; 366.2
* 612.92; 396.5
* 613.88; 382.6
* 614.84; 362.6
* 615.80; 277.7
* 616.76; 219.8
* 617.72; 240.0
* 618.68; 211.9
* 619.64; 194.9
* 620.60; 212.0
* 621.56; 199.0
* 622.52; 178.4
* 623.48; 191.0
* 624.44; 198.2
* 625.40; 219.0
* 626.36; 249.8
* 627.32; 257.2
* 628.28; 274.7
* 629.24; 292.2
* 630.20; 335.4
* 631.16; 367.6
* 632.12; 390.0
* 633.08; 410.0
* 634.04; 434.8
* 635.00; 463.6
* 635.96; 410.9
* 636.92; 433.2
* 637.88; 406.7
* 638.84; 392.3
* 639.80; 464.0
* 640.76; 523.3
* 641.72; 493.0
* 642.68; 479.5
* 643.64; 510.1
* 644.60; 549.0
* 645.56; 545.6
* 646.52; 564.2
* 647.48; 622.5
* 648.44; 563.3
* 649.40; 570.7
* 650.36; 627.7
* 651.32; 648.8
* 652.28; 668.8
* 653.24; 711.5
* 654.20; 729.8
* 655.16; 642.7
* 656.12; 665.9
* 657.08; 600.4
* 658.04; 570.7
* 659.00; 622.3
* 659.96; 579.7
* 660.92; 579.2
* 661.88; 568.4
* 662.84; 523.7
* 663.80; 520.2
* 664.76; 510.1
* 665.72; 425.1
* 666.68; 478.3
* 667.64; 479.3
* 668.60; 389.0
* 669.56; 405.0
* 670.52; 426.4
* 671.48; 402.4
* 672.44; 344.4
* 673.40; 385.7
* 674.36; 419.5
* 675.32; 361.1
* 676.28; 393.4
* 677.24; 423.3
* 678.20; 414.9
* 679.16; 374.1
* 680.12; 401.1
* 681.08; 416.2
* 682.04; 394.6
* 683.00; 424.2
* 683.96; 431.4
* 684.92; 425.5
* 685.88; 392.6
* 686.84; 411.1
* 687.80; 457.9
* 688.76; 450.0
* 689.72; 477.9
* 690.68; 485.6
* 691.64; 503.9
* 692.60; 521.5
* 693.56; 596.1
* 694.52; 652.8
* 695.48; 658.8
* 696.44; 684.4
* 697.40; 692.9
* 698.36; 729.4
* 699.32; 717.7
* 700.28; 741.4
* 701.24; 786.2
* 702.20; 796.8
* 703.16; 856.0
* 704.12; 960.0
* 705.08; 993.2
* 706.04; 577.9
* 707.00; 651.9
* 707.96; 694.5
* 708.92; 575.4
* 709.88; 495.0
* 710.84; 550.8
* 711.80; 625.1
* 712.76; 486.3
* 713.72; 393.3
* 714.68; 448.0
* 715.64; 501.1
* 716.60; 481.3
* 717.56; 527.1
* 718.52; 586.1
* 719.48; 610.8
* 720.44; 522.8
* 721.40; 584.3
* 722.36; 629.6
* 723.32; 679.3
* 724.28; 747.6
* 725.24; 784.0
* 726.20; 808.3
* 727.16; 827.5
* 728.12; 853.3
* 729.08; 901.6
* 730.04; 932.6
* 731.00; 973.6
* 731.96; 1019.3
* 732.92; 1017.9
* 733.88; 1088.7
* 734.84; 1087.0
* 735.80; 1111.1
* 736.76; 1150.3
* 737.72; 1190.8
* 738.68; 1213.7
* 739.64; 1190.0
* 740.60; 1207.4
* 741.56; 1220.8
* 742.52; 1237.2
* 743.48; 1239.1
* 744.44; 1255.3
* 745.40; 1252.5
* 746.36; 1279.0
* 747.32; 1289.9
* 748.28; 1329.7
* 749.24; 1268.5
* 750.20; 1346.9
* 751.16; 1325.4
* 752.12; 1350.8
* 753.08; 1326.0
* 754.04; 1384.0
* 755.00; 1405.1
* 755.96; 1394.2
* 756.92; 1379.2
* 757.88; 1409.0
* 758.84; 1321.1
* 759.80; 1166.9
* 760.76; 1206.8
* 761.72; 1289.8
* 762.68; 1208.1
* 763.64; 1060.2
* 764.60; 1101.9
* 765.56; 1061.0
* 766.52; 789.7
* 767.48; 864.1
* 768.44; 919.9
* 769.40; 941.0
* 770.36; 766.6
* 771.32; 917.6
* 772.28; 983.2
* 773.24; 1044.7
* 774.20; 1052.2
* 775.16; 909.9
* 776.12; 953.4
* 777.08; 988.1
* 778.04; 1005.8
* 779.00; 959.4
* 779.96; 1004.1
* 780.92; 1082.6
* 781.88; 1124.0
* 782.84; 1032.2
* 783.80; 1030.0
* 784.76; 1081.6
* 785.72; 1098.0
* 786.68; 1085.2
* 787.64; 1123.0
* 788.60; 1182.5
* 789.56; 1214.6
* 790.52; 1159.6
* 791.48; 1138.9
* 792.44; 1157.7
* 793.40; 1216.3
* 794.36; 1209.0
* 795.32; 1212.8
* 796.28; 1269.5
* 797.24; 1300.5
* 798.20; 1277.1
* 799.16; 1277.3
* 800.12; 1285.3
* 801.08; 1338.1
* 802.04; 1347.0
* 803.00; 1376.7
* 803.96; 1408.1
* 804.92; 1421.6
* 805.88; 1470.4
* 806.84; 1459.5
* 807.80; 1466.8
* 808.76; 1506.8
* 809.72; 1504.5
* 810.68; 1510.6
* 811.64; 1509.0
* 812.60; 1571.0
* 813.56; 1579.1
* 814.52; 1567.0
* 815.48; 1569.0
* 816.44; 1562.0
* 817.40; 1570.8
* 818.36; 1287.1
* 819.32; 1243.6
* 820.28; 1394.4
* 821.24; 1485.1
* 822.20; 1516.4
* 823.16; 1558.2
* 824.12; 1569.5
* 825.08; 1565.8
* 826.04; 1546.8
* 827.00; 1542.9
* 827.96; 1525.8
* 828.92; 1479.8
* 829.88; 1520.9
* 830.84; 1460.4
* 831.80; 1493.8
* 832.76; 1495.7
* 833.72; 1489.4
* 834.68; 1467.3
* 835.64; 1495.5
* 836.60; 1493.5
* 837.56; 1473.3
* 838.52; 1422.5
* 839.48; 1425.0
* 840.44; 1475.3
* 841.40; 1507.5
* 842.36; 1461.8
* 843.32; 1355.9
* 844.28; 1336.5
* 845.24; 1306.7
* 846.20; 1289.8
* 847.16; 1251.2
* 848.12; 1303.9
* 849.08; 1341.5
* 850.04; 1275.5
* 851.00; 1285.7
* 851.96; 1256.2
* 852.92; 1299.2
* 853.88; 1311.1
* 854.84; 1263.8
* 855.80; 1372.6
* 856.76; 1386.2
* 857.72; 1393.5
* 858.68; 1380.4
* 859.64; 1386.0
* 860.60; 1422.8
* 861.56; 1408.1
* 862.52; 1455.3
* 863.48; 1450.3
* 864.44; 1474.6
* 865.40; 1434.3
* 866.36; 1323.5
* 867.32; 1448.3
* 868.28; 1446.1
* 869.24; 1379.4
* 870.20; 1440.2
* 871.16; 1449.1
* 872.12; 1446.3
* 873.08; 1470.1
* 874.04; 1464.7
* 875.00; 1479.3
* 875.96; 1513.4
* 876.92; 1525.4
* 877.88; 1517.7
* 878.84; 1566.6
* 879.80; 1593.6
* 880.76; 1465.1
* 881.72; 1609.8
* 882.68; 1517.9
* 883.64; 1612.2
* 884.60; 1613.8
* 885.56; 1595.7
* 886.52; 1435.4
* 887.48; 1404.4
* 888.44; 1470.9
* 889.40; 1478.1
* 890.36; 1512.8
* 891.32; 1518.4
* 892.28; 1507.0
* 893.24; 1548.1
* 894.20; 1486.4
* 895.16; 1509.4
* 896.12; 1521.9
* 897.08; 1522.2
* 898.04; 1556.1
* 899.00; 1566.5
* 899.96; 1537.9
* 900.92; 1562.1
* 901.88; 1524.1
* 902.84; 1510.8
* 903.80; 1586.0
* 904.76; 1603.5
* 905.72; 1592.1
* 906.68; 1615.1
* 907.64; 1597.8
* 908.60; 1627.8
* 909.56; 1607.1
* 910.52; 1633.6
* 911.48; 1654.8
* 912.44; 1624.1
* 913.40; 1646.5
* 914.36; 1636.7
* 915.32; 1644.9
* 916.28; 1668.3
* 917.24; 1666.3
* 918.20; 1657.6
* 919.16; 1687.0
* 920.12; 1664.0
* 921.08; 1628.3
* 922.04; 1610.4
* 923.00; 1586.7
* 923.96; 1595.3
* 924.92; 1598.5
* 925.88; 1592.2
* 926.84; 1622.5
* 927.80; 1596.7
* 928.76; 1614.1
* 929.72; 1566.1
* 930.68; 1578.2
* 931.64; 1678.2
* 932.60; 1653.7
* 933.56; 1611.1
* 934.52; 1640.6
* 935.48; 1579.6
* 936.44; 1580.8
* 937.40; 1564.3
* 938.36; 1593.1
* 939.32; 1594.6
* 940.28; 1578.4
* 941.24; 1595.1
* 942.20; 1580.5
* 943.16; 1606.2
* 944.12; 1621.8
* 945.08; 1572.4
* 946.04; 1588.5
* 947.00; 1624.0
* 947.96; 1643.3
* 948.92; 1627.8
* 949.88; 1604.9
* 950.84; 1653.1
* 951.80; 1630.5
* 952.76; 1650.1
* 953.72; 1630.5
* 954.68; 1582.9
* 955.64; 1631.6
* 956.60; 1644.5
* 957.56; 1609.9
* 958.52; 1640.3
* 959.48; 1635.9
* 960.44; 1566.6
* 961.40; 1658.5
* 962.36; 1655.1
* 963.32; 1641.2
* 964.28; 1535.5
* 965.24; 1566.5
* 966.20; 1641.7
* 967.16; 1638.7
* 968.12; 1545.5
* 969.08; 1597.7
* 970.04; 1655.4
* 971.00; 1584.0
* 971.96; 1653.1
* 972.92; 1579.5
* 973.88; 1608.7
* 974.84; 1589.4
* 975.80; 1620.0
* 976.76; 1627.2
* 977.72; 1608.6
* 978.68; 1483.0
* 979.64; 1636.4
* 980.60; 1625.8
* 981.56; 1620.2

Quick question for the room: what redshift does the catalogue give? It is 0.000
